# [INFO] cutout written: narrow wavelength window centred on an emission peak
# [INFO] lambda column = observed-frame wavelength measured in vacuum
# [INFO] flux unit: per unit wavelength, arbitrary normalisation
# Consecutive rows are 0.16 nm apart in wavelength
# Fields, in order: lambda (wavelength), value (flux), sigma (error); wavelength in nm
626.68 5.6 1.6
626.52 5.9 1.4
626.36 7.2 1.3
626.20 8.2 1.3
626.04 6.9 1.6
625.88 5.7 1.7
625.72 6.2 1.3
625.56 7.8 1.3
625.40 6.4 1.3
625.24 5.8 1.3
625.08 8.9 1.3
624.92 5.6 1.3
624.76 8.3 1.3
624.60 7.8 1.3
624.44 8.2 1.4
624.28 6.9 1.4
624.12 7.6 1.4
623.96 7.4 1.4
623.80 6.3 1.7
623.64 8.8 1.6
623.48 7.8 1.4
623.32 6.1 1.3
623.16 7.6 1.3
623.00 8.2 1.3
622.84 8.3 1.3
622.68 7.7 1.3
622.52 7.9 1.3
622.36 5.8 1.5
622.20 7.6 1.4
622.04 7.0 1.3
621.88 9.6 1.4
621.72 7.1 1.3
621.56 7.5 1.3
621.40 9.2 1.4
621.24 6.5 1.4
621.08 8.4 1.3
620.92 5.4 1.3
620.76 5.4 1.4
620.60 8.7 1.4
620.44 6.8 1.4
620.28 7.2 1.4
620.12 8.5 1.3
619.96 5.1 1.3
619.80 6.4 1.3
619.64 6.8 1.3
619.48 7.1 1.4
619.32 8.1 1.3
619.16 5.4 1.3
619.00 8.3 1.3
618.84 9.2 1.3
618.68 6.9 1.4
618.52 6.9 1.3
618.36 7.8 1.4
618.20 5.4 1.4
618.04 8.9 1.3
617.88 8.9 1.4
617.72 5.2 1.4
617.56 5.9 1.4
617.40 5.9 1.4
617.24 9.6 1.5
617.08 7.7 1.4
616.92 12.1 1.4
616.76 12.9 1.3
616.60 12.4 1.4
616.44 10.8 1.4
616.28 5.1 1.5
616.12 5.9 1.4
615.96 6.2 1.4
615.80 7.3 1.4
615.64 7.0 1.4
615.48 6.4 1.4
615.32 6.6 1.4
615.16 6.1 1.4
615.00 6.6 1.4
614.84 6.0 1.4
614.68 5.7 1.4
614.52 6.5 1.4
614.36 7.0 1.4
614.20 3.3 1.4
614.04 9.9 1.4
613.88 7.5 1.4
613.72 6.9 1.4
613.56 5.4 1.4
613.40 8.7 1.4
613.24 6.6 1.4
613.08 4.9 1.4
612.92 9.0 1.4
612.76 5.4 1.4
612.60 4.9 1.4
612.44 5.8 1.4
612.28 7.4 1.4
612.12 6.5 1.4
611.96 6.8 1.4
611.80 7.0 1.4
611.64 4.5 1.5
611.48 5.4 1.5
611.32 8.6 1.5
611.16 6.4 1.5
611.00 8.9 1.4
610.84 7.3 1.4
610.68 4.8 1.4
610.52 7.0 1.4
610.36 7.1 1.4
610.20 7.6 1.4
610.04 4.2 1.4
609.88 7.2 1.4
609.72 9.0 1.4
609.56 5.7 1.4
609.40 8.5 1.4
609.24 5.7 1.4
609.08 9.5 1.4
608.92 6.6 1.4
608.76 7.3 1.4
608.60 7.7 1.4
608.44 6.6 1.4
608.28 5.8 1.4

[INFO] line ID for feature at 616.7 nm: [O III] 5007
